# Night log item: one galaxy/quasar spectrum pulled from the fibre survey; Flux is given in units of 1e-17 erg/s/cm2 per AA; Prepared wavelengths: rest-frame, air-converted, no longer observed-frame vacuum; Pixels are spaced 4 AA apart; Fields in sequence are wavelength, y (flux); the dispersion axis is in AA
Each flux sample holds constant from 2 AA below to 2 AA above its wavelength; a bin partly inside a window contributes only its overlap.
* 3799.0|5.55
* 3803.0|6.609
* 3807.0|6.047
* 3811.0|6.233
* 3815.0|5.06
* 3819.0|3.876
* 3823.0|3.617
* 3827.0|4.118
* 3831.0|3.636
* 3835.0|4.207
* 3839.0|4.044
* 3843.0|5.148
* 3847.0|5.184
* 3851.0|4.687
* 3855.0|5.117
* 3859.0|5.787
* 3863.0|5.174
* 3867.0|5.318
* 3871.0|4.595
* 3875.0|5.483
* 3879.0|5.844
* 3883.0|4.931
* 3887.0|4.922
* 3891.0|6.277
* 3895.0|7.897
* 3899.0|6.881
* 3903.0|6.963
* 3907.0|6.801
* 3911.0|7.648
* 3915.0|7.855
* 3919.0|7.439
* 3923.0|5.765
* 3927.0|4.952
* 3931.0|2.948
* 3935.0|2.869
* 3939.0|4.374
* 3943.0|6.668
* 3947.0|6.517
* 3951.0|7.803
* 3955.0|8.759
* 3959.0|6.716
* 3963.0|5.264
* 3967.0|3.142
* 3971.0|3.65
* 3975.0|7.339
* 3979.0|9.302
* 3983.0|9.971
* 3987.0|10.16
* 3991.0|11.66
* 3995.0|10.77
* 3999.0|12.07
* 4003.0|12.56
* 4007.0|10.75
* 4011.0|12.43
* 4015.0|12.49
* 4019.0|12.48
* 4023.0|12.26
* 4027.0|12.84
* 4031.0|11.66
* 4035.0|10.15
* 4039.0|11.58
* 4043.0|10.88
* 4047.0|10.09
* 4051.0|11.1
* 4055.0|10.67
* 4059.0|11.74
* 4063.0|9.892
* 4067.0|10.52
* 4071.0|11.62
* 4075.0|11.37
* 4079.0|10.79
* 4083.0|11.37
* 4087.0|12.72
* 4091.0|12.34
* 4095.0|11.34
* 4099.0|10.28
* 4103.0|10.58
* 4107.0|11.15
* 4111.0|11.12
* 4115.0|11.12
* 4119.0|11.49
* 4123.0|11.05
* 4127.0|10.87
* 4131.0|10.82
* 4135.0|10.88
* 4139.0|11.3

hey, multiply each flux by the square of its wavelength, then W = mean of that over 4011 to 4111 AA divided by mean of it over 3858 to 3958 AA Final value 2.0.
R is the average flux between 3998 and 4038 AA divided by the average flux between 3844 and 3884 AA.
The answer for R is 2.29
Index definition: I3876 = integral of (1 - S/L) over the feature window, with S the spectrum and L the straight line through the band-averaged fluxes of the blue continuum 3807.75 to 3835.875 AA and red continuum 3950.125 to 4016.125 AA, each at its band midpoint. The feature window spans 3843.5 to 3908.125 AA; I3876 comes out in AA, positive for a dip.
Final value 3.4 AA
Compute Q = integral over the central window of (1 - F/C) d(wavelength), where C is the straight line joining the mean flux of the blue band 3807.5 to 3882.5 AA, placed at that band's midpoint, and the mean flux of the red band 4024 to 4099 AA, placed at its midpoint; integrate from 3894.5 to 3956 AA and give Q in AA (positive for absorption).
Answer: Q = 7.3 AA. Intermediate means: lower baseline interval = 4.87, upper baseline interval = 11.2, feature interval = 6.31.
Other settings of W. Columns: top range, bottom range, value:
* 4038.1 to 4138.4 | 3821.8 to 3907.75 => 2.34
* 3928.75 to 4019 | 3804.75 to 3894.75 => 1.74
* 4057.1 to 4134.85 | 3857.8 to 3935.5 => 2.10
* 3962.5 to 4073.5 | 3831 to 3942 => 2.02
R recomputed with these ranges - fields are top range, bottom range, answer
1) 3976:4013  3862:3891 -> 2.09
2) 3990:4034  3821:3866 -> 2.59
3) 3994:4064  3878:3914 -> 1.76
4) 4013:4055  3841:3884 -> 2.21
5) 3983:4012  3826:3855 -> 2.53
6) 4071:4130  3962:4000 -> 1.35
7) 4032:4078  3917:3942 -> 2.27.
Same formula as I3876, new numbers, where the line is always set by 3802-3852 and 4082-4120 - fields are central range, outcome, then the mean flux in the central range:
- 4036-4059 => -1.94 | 10.9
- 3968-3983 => 2.55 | 6.95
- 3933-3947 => 4.86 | 4.91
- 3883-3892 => 1.23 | 5.38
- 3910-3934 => 3.76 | 5.9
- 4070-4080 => -0.51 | 11.3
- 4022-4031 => -2.66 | 12.4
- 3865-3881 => 1.55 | 5.31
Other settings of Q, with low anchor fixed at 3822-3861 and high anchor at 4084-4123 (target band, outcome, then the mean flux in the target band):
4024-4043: -4.00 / 11.5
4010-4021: -4.14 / 12.5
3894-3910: -2.58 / 7.12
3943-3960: 0.04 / 7.4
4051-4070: -1.07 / 10.8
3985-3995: -2.93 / 10.9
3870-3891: 1.11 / 5.29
